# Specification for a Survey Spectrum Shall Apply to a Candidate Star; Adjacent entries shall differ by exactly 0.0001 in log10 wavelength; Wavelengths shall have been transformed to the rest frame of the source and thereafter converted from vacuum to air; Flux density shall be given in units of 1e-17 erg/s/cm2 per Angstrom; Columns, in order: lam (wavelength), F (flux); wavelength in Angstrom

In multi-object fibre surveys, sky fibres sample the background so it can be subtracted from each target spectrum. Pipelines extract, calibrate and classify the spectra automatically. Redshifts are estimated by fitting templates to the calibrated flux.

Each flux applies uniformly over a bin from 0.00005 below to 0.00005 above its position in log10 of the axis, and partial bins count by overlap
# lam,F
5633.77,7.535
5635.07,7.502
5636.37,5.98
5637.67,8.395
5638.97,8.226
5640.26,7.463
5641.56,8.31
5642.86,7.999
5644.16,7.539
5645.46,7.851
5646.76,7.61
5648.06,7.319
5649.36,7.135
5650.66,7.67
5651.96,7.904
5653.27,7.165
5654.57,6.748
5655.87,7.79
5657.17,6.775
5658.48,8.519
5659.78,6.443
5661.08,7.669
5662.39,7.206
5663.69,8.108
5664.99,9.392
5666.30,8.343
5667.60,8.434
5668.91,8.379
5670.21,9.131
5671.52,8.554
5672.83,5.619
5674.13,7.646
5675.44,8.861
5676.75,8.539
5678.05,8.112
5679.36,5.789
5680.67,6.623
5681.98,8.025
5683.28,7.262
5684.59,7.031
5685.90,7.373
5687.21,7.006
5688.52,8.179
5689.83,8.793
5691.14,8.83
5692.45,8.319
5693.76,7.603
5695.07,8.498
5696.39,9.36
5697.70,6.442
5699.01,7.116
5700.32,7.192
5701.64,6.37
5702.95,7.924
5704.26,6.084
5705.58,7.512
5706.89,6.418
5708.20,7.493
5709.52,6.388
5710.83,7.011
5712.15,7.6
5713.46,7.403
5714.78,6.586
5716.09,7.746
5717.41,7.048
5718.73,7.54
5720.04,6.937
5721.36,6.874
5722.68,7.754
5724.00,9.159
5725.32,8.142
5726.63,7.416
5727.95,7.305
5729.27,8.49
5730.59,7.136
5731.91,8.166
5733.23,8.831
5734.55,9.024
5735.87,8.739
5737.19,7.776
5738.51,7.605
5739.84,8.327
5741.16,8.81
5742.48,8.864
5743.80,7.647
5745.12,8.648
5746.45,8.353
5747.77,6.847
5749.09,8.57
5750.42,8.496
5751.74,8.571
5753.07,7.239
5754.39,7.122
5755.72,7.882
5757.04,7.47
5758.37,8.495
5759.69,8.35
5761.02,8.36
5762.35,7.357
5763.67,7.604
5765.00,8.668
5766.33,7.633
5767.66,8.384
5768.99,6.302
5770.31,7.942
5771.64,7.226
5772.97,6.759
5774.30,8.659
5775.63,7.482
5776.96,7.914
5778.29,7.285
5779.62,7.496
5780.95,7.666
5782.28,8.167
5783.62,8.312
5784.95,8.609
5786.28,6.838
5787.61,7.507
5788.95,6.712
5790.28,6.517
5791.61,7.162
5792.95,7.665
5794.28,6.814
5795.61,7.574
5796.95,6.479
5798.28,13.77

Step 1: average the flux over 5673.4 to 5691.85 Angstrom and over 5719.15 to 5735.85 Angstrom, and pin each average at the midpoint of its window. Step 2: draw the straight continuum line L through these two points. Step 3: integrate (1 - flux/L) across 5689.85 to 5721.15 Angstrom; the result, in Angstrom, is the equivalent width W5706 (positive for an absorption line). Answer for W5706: 1.8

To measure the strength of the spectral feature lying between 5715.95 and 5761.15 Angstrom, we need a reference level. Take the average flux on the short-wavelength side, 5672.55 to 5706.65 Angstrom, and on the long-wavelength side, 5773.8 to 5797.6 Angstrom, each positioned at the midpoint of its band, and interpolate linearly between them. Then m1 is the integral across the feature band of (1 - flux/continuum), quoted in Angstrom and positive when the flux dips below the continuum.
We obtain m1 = -2.86 Angstrom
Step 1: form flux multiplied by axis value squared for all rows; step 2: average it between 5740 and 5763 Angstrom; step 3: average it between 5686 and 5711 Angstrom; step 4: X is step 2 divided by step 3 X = 1.10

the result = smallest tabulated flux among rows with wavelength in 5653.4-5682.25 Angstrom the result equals 5.619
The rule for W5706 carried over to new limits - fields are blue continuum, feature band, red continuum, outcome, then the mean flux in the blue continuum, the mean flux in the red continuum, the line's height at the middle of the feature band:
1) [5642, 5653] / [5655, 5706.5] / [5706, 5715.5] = -2.8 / 7.62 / 7.01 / 7.3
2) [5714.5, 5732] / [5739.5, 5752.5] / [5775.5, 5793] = -1.3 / 7.6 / 7.52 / 7.57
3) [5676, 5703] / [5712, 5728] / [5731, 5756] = 0.9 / 7.64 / 8.18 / 7.94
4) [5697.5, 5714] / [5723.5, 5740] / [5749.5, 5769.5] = -1.6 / 7.01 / 7.88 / 7.43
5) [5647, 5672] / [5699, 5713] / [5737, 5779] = 1.5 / 7.82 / 7.9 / 7.85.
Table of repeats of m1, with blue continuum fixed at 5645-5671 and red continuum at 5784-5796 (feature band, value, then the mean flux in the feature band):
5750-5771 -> -1.3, 7.86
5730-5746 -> -1.8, 8.3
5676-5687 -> 0.5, 7.35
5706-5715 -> 0.7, 7.02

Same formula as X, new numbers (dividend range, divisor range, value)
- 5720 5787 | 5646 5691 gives 1.06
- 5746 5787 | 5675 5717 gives 1.07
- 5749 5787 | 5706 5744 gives 1.02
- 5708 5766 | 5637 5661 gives 1.07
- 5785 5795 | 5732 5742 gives 0.86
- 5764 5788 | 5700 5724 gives 1.10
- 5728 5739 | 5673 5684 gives 1.11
